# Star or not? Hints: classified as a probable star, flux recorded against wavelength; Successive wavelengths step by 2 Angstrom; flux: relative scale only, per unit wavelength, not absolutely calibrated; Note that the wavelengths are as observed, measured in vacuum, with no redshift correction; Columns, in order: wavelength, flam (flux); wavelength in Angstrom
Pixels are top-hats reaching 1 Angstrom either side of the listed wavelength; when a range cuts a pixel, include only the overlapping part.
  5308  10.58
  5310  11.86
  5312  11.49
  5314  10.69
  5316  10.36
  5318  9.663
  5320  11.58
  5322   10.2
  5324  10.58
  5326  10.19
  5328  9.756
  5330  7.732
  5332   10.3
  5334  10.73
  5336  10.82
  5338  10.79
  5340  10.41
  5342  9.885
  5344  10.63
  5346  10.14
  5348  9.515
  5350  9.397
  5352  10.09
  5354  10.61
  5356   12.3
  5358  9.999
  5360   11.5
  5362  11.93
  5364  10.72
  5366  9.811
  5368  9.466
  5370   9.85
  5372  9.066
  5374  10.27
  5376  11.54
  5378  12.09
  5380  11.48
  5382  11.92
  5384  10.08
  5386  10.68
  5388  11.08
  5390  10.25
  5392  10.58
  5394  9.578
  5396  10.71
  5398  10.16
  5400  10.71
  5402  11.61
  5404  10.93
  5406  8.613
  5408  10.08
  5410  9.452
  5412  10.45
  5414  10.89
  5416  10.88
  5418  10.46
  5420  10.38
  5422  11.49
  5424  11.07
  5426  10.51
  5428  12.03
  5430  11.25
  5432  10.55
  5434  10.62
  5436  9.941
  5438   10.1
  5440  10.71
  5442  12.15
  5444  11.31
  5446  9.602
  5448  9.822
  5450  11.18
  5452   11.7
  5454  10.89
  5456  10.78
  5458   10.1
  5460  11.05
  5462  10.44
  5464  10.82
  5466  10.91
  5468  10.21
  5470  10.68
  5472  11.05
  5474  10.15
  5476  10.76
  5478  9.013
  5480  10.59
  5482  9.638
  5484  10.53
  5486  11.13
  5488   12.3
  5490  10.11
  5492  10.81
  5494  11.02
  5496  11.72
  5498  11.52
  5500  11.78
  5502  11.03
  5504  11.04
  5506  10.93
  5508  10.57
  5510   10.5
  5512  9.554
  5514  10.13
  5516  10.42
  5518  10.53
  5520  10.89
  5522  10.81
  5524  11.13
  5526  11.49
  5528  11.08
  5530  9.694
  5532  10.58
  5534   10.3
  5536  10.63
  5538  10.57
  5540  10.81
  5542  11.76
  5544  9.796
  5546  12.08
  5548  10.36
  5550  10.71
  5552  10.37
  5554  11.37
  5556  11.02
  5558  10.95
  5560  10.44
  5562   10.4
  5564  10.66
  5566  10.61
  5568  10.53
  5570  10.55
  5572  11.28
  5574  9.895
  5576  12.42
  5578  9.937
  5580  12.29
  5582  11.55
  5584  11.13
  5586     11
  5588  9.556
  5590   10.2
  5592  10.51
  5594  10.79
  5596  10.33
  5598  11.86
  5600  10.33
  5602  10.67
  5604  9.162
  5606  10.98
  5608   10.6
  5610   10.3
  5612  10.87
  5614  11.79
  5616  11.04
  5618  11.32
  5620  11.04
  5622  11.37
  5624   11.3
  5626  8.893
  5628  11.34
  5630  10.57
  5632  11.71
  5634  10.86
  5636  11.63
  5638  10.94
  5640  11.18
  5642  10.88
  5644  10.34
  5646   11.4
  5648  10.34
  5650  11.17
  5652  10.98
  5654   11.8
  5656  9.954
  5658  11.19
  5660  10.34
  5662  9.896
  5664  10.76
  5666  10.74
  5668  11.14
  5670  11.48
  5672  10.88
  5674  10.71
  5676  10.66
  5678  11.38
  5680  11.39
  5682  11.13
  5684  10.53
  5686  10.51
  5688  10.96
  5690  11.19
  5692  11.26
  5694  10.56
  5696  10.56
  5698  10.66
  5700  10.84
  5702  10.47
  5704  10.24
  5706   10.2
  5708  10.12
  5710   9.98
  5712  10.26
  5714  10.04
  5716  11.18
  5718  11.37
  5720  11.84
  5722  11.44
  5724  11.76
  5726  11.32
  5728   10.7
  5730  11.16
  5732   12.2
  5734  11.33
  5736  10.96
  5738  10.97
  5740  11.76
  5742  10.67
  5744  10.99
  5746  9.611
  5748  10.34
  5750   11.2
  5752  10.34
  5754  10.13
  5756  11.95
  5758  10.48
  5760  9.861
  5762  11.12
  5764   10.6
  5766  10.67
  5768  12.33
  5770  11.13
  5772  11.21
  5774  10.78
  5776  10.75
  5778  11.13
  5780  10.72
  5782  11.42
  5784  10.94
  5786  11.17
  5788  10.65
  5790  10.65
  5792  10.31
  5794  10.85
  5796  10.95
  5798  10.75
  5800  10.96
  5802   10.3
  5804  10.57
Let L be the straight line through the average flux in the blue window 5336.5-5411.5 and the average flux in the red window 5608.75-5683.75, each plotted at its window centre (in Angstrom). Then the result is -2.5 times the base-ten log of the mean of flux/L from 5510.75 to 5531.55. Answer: 0.02 mag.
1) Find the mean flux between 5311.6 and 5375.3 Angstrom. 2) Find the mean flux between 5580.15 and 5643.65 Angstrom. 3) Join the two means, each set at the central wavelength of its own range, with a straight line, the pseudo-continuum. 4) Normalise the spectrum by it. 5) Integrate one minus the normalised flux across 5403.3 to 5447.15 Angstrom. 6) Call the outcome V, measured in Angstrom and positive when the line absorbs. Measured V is -0.5 Angstrom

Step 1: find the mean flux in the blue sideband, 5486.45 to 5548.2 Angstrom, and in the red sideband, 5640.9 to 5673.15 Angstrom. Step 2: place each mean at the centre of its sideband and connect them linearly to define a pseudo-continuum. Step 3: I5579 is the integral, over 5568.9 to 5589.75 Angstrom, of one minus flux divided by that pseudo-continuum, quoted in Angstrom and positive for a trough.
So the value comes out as -0.2 Angstrom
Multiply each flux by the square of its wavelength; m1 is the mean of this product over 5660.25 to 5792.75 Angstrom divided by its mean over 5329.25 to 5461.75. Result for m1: 1.16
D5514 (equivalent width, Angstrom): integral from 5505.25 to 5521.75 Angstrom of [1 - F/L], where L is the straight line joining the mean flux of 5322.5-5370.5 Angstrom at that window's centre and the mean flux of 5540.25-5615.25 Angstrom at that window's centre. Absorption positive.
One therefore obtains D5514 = 0.31 Angstrom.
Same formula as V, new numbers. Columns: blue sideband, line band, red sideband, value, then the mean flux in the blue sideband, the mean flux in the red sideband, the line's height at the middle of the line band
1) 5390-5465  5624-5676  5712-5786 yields 0.2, 10.6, 11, 10.9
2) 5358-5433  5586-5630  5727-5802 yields 0.4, 10.6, 10.9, 10.8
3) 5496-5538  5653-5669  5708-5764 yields 0.2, 10.8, 10.9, 10.9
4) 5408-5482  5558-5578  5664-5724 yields 0.0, 10.6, 10.8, 10.7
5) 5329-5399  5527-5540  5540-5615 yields 0.3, 10.5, 10.8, 10.7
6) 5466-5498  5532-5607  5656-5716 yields -0.5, 10.7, 10.7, 10.7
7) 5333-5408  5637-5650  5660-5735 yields -0.1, 10.5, 10.9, 10.8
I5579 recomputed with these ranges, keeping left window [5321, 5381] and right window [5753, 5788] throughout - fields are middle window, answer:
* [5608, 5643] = -0.7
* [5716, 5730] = -0.6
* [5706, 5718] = 0.5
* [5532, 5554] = -0.2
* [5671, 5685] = -0.2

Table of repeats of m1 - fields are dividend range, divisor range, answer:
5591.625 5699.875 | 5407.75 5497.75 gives 1.09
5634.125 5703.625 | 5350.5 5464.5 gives 1.12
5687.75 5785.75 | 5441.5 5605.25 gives 1.09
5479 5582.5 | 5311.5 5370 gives 1.12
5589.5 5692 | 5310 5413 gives 1.15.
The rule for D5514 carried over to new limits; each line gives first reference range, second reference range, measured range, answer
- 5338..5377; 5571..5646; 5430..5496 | -0.5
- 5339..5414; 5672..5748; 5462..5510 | -0.8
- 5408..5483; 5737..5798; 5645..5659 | -0.3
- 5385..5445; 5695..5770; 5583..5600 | 0.2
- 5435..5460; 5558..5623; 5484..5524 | -0.5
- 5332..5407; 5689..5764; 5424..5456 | -0.7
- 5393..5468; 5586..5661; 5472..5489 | 0.2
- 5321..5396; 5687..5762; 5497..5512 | -0.5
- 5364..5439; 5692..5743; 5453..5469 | 0.0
